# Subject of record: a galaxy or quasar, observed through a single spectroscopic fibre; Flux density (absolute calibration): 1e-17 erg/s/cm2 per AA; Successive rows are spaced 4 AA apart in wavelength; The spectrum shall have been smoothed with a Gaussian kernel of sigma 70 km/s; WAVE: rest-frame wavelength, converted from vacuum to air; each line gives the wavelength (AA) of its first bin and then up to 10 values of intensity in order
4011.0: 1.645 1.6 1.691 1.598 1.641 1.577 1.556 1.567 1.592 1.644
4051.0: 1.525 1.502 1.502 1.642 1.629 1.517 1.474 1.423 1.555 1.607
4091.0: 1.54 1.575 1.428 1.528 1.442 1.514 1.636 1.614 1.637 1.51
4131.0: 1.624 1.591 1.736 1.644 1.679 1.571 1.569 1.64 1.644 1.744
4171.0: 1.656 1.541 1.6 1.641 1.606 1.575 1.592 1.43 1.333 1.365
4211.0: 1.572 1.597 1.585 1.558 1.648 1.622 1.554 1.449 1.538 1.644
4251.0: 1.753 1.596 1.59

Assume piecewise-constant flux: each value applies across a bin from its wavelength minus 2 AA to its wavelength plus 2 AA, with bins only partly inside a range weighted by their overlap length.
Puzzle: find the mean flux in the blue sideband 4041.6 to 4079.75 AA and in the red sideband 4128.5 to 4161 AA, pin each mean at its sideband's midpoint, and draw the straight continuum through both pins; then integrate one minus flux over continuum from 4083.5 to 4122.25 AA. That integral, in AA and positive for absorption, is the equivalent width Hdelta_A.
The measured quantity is 1.0 AA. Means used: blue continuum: 1.55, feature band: 1.55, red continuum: 1.63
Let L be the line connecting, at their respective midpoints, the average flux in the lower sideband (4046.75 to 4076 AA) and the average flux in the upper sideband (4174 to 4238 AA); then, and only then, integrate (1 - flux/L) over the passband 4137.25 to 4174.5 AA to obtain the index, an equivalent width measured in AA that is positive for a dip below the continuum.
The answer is -2.4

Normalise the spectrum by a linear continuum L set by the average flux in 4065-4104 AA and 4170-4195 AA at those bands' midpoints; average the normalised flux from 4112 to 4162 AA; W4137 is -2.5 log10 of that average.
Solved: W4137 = -0.04 mag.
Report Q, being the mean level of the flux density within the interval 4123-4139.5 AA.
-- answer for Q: 1.61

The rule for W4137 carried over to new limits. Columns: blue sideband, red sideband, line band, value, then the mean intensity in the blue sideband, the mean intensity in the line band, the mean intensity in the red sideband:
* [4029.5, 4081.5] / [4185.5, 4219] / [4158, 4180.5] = -0.08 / 1.55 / 1.64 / 1.51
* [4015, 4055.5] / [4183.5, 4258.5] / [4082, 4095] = 0.01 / 1.59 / 1.57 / 1.56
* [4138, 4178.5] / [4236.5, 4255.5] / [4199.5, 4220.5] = 0.09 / 1.64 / 1.48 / 1.59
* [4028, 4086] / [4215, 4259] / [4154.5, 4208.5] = 0.01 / 1.55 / 1.57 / 1.59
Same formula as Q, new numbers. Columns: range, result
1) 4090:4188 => 1.6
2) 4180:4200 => 1.58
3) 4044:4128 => 1.55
